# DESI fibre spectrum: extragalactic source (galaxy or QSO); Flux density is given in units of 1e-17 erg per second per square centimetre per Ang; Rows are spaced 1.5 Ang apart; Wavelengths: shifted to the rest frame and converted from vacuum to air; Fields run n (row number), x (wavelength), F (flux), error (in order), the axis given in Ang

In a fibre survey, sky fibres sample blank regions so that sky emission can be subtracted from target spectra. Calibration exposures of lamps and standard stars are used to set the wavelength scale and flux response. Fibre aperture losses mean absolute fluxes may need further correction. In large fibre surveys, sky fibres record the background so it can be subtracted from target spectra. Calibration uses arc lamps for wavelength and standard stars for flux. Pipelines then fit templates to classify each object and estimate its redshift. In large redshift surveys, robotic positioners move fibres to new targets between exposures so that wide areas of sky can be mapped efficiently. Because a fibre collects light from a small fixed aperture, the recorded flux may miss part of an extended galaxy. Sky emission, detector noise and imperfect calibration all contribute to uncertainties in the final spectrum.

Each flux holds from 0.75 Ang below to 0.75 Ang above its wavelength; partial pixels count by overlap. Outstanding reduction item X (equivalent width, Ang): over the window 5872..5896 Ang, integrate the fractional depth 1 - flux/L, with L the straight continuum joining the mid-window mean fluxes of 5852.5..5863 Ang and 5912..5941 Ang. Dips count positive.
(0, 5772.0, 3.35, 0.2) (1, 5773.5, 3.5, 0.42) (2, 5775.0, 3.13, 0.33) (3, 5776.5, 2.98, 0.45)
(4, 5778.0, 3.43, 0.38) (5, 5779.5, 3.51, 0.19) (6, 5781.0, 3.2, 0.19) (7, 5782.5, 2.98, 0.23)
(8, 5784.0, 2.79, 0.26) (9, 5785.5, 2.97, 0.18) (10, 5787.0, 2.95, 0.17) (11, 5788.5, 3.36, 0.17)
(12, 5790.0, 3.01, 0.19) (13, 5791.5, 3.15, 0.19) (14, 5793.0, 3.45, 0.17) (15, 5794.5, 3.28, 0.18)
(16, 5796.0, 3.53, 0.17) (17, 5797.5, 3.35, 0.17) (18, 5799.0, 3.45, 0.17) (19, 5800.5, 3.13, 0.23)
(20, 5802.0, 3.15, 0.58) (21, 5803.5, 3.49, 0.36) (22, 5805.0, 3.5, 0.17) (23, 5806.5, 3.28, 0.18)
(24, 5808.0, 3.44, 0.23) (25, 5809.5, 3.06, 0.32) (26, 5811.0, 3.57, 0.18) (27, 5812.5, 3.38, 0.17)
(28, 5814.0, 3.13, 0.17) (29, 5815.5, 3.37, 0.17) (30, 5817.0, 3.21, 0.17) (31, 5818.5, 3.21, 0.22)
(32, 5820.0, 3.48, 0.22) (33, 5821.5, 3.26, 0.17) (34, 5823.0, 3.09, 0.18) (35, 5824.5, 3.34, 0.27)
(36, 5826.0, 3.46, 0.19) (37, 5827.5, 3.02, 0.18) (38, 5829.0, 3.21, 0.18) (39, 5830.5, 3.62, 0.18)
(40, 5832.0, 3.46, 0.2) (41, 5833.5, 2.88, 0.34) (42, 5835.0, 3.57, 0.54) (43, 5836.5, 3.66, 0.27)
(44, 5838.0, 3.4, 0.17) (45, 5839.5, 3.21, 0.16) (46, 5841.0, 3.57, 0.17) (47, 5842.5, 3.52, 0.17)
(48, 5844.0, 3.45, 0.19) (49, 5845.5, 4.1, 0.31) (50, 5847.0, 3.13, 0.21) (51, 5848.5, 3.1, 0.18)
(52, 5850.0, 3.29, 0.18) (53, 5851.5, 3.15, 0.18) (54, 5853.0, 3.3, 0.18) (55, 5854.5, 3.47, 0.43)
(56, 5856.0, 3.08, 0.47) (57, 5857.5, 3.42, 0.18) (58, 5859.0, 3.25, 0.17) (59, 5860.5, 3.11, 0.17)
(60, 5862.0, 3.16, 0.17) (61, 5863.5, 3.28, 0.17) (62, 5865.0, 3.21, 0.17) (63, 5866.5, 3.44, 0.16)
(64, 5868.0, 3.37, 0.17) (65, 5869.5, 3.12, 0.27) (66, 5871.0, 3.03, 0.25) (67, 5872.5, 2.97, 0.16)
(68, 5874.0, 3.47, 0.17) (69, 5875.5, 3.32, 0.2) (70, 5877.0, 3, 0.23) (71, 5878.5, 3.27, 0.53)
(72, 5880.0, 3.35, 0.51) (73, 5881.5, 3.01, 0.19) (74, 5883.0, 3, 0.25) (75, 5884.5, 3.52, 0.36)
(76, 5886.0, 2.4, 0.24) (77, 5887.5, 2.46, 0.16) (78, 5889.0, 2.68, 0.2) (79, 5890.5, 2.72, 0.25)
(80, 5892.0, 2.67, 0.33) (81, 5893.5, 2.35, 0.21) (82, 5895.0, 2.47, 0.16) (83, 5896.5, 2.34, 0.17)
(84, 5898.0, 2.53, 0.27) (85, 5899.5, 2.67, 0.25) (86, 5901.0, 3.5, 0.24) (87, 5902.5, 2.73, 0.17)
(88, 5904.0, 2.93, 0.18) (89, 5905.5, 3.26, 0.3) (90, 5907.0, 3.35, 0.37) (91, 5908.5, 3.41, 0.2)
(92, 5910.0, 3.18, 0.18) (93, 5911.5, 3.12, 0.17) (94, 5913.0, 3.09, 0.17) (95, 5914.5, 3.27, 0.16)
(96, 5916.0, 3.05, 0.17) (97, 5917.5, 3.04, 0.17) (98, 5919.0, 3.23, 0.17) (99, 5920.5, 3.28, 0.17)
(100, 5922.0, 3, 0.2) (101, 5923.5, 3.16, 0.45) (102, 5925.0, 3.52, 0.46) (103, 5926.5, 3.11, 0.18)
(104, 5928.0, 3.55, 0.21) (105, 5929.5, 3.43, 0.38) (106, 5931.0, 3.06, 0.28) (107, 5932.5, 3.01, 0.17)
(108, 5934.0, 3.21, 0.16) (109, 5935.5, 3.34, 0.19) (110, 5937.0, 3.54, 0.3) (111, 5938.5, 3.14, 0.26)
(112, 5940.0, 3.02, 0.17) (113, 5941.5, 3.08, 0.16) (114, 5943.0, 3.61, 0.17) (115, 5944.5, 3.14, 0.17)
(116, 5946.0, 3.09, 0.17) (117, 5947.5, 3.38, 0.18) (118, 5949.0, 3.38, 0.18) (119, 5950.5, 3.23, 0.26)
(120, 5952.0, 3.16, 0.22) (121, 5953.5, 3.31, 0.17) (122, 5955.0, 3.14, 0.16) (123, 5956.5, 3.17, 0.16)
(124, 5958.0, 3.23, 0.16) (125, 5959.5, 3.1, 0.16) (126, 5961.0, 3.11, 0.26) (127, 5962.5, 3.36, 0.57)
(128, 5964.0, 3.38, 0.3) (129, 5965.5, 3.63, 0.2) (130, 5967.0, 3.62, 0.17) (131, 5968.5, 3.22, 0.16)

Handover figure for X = 2.4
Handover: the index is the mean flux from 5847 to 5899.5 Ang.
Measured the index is 3.03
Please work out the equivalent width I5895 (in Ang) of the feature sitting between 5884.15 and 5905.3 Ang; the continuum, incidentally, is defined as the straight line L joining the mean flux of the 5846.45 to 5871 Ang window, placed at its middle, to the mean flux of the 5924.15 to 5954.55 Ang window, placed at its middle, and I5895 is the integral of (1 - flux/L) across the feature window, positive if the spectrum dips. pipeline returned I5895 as 3.50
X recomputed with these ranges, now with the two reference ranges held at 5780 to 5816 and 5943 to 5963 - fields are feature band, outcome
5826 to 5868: -1.2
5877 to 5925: 3.8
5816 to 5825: -0.1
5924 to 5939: -0.3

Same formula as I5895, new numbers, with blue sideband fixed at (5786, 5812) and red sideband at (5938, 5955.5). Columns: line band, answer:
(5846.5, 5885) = 0.5 Ang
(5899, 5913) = 0.5 Ang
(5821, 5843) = -0.4 Ang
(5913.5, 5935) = 0.2 Ang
